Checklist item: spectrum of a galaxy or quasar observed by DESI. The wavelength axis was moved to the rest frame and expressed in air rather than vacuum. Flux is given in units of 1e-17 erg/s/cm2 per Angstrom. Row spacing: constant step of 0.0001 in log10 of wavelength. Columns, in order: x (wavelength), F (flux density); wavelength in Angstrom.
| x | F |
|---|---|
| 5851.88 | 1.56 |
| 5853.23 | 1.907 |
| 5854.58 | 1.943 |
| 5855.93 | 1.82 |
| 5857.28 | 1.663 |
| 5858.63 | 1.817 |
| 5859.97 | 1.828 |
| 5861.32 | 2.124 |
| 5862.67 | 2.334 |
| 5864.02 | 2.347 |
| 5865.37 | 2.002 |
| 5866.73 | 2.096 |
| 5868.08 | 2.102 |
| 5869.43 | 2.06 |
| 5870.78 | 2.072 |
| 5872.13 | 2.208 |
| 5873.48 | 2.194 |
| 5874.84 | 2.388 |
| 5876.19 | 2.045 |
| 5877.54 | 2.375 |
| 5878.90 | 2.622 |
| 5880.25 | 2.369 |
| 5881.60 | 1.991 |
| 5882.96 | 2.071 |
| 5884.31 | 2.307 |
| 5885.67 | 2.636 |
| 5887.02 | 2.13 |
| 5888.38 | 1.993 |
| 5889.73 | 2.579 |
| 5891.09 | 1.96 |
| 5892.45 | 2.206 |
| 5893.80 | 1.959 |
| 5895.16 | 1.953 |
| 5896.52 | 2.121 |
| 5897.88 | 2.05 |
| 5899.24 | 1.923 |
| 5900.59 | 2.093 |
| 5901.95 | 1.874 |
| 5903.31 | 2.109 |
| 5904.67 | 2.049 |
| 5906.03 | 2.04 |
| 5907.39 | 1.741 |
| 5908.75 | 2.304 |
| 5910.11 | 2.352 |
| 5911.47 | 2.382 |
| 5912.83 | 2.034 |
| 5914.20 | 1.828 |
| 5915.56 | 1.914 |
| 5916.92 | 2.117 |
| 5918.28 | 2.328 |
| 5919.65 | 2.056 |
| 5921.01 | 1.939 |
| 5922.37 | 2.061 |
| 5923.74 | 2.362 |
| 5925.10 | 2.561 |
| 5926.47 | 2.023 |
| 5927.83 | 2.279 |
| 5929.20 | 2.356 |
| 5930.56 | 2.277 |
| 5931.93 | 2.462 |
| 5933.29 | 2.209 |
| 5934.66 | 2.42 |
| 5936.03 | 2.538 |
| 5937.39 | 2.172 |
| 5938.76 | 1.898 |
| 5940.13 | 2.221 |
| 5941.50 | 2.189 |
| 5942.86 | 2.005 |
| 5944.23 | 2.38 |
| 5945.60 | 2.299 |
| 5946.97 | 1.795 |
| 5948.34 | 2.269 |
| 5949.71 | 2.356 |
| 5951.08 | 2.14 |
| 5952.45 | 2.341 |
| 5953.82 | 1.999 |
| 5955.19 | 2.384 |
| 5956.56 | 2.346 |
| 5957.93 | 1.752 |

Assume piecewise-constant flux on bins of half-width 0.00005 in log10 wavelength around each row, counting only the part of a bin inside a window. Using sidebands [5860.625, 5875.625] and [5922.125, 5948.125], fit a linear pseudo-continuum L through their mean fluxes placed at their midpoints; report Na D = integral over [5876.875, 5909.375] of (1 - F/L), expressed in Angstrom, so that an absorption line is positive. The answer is 0.8 Angstrom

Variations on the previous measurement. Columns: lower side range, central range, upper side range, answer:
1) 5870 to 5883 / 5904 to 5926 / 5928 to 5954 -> 1.06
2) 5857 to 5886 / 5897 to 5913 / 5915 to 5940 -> 0.87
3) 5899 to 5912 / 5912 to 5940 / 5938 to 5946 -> -0.83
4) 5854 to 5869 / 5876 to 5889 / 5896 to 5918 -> -1.47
